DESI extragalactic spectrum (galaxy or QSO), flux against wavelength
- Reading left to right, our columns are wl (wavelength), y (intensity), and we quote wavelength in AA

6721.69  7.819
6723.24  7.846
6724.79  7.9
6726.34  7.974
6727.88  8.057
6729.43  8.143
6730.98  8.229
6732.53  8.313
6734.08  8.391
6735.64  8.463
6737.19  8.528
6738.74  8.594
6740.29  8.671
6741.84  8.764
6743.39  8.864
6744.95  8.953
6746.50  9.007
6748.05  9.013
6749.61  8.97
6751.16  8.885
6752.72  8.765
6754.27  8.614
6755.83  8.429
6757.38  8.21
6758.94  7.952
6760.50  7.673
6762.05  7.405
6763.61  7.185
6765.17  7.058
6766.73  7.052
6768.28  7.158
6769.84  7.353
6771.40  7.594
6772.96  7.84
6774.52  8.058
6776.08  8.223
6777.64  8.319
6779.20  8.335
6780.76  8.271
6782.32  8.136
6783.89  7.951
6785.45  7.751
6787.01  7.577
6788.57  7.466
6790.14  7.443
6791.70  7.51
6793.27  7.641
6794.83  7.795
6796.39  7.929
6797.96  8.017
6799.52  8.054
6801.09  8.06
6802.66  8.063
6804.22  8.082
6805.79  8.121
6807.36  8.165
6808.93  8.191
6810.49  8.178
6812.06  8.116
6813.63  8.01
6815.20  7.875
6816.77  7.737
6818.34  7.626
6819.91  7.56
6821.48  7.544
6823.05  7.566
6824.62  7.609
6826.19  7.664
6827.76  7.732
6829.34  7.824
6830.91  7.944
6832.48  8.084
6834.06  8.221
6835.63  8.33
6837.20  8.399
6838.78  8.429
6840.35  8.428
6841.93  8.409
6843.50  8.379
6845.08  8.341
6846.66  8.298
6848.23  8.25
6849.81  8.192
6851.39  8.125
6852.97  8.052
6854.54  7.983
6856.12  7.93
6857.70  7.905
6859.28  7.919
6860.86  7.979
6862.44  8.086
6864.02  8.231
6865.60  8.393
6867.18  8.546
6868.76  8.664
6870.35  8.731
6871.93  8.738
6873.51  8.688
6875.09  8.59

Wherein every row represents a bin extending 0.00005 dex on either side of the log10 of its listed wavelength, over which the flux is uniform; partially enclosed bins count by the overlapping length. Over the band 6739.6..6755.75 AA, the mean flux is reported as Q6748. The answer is 8.83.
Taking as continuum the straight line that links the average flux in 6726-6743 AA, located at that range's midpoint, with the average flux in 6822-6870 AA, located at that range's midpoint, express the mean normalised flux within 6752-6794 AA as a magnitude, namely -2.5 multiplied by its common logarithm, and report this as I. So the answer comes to 0.067 mag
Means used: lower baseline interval 8.4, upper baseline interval 8.13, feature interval 7.81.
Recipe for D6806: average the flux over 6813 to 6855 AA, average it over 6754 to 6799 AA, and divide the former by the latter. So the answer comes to 1.03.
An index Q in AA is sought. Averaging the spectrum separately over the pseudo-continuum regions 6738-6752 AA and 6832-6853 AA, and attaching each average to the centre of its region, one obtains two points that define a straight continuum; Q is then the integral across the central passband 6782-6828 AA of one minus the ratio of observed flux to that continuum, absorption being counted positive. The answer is 3.62 AA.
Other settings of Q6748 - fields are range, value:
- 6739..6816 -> 8.06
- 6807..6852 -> 8.04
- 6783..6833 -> 7.84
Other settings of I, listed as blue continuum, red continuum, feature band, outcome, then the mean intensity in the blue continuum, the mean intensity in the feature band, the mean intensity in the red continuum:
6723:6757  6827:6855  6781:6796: 0.09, 8.53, 7.72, 8.19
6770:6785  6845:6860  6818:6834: 0.05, 8.04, 7.74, 8.09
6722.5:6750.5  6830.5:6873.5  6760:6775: 0.14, 8.49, 7.42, 8.27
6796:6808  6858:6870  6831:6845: -0.02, 8.06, 8.32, 8.26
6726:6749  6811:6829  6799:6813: -0.03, 8.55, 8.11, 7.74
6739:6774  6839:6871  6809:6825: 0.05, 8.16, 7.81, 8.24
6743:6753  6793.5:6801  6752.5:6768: 0.12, 8.93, 7.78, 7.94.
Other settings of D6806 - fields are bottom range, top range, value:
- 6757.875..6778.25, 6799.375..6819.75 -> 1.05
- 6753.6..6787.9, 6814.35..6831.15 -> 0.98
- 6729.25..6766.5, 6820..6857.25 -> 0.96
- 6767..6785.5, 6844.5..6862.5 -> 1.02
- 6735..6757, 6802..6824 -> 0.90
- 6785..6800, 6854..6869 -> 1.06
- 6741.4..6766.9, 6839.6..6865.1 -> 0.98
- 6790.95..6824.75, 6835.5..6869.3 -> 1.04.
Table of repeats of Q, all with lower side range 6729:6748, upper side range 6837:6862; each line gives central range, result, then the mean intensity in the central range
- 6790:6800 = 0.7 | 7.79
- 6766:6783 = 1.2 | 7.85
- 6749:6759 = 0.0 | 8.58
